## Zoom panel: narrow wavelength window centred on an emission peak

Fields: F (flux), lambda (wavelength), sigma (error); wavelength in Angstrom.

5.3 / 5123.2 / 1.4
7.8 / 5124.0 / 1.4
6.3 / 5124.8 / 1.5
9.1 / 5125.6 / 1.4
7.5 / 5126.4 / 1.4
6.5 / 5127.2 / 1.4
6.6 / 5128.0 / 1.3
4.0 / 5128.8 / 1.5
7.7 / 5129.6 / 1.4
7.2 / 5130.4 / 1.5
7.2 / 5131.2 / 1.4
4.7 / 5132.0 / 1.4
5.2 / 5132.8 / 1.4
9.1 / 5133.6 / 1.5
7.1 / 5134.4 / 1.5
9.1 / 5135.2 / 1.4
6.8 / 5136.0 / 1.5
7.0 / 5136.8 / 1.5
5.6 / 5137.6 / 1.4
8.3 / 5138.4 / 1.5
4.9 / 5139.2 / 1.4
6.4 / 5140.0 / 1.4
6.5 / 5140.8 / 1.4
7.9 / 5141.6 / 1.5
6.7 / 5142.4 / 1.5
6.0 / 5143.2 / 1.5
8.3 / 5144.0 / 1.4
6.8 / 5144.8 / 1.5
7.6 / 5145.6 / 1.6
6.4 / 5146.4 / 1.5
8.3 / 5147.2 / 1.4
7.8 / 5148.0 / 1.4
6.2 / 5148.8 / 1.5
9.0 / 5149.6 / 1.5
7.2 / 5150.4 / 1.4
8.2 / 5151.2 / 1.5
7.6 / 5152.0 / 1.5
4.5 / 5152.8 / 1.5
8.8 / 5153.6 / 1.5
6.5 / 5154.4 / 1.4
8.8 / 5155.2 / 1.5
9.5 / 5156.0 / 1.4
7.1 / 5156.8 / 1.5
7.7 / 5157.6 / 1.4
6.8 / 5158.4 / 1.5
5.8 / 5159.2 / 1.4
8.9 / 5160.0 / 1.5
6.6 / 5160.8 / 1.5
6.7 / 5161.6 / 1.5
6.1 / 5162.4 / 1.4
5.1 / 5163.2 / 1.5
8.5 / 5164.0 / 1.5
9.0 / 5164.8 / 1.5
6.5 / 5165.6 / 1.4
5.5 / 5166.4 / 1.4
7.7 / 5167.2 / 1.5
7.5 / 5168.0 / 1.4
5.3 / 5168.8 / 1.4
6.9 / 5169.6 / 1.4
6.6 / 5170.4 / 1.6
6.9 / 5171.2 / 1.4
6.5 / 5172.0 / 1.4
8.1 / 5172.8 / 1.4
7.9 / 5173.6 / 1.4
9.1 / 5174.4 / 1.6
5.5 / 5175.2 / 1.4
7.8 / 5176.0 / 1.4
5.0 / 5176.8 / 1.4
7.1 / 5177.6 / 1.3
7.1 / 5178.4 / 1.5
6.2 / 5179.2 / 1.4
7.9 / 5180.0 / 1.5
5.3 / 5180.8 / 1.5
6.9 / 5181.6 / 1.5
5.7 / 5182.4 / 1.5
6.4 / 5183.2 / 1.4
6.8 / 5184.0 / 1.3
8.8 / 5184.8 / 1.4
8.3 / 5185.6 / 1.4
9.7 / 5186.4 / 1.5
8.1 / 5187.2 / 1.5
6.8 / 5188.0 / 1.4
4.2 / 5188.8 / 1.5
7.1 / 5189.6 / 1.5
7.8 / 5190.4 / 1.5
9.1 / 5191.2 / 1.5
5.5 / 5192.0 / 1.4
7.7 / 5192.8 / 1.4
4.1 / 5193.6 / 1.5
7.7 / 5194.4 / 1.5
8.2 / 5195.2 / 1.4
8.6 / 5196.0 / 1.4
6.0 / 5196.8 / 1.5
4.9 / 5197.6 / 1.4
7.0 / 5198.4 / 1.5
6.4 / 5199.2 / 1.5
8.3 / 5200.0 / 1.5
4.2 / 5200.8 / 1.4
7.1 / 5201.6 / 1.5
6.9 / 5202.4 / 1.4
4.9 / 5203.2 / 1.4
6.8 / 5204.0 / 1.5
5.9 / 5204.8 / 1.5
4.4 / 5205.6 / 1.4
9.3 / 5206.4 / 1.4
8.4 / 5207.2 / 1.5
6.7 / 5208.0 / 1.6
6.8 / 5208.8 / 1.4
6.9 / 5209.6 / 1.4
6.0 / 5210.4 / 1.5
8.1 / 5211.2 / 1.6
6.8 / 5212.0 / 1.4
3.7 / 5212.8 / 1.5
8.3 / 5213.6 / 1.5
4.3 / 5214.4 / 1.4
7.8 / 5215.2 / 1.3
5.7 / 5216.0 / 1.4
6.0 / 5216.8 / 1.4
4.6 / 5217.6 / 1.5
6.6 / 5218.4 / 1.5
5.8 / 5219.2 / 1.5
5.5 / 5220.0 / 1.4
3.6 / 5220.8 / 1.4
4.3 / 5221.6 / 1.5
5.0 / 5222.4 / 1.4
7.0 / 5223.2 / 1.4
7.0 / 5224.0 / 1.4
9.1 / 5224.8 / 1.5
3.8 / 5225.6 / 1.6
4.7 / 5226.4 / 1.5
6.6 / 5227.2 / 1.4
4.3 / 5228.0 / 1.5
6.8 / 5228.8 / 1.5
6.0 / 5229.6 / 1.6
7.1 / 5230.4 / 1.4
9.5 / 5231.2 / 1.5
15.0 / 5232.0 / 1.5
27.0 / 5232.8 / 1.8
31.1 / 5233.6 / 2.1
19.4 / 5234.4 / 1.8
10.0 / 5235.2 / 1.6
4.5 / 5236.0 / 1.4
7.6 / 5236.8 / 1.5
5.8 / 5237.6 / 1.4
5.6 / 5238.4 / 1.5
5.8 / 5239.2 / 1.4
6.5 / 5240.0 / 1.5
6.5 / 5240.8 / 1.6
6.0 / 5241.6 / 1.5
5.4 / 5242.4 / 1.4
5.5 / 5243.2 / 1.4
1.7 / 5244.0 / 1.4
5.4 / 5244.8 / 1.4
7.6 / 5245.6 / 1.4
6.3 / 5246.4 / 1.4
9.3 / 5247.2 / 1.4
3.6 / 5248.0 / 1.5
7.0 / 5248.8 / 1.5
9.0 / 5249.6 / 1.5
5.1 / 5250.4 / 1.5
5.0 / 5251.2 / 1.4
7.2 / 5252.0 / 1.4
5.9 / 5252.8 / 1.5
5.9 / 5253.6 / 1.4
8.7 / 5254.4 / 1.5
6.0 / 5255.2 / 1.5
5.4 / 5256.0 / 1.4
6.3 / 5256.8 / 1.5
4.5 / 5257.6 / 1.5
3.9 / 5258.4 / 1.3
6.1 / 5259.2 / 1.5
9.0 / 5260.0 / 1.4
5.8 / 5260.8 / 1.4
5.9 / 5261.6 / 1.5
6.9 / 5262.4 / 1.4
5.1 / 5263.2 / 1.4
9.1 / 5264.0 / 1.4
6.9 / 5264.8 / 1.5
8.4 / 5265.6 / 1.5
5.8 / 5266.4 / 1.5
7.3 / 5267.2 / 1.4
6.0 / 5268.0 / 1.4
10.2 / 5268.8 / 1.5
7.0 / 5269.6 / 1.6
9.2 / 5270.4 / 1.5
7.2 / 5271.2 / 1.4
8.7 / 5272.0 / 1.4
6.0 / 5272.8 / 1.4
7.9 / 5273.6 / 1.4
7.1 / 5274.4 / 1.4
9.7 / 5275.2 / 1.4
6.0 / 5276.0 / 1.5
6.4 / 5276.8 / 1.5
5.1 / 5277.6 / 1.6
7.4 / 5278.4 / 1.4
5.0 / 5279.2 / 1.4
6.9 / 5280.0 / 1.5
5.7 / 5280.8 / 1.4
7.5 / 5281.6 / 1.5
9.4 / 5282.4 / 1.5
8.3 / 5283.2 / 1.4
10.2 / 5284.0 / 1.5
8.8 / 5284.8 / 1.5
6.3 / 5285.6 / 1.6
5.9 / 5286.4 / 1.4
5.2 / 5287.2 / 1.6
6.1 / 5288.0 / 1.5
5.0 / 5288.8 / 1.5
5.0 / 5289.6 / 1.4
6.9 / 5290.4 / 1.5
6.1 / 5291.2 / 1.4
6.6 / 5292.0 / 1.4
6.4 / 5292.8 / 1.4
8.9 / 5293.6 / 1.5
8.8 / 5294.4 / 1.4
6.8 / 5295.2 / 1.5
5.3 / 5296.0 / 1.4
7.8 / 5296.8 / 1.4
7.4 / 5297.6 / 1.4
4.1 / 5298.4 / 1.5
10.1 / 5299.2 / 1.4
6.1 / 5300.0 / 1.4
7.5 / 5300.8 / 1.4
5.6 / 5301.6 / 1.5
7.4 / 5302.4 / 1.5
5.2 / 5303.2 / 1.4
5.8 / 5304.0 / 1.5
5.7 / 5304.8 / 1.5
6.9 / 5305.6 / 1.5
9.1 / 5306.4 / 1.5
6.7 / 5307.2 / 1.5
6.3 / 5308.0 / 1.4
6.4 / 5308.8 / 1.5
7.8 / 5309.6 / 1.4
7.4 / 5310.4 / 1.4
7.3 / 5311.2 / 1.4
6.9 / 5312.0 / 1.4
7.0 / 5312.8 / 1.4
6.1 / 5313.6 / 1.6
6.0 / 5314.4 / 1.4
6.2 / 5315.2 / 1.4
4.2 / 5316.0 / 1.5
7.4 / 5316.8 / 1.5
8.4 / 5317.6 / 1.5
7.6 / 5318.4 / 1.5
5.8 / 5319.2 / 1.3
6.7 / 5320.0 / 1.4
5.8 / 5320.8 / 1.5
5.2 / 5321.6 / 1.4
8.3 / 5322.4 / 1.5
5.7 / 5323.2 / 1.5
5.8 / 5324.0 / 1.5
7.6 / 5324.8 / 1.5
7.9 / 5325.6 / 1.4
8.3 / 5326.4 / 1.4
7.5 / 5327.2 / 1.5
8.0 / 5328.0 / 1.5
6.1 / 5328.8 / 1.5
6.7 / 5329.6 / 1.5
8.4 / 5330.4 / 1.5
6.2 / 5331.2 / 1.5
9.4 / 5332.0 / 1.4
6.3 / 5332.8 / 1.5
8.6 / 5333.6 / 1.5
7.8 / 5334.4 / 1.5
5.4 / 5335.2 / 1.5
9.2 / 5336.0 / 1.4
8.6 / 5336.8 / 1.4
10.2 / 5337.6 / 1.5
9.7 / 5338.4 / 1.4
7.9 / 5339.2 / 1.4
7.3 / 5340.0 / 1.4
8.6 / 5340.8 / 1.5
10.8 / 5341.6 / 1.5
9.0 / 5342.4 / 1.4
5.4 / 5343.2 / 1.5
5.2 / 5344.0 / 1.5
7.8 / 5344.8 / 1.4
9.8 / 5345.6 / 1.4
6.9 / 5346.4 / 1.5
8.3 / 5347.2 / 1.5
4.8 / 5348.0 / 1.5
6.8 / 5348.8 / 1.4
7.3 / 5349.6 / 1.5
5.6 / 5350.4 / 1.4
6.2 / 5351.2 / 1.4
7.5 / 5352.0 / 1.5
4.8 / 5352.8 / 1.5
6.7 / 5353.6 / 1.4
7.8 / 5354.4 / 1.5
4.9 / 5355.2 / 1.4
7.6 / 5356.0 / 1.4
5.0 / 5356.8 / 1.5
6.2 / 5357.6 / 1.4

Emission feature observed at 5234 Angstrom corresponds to H-beta 4861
